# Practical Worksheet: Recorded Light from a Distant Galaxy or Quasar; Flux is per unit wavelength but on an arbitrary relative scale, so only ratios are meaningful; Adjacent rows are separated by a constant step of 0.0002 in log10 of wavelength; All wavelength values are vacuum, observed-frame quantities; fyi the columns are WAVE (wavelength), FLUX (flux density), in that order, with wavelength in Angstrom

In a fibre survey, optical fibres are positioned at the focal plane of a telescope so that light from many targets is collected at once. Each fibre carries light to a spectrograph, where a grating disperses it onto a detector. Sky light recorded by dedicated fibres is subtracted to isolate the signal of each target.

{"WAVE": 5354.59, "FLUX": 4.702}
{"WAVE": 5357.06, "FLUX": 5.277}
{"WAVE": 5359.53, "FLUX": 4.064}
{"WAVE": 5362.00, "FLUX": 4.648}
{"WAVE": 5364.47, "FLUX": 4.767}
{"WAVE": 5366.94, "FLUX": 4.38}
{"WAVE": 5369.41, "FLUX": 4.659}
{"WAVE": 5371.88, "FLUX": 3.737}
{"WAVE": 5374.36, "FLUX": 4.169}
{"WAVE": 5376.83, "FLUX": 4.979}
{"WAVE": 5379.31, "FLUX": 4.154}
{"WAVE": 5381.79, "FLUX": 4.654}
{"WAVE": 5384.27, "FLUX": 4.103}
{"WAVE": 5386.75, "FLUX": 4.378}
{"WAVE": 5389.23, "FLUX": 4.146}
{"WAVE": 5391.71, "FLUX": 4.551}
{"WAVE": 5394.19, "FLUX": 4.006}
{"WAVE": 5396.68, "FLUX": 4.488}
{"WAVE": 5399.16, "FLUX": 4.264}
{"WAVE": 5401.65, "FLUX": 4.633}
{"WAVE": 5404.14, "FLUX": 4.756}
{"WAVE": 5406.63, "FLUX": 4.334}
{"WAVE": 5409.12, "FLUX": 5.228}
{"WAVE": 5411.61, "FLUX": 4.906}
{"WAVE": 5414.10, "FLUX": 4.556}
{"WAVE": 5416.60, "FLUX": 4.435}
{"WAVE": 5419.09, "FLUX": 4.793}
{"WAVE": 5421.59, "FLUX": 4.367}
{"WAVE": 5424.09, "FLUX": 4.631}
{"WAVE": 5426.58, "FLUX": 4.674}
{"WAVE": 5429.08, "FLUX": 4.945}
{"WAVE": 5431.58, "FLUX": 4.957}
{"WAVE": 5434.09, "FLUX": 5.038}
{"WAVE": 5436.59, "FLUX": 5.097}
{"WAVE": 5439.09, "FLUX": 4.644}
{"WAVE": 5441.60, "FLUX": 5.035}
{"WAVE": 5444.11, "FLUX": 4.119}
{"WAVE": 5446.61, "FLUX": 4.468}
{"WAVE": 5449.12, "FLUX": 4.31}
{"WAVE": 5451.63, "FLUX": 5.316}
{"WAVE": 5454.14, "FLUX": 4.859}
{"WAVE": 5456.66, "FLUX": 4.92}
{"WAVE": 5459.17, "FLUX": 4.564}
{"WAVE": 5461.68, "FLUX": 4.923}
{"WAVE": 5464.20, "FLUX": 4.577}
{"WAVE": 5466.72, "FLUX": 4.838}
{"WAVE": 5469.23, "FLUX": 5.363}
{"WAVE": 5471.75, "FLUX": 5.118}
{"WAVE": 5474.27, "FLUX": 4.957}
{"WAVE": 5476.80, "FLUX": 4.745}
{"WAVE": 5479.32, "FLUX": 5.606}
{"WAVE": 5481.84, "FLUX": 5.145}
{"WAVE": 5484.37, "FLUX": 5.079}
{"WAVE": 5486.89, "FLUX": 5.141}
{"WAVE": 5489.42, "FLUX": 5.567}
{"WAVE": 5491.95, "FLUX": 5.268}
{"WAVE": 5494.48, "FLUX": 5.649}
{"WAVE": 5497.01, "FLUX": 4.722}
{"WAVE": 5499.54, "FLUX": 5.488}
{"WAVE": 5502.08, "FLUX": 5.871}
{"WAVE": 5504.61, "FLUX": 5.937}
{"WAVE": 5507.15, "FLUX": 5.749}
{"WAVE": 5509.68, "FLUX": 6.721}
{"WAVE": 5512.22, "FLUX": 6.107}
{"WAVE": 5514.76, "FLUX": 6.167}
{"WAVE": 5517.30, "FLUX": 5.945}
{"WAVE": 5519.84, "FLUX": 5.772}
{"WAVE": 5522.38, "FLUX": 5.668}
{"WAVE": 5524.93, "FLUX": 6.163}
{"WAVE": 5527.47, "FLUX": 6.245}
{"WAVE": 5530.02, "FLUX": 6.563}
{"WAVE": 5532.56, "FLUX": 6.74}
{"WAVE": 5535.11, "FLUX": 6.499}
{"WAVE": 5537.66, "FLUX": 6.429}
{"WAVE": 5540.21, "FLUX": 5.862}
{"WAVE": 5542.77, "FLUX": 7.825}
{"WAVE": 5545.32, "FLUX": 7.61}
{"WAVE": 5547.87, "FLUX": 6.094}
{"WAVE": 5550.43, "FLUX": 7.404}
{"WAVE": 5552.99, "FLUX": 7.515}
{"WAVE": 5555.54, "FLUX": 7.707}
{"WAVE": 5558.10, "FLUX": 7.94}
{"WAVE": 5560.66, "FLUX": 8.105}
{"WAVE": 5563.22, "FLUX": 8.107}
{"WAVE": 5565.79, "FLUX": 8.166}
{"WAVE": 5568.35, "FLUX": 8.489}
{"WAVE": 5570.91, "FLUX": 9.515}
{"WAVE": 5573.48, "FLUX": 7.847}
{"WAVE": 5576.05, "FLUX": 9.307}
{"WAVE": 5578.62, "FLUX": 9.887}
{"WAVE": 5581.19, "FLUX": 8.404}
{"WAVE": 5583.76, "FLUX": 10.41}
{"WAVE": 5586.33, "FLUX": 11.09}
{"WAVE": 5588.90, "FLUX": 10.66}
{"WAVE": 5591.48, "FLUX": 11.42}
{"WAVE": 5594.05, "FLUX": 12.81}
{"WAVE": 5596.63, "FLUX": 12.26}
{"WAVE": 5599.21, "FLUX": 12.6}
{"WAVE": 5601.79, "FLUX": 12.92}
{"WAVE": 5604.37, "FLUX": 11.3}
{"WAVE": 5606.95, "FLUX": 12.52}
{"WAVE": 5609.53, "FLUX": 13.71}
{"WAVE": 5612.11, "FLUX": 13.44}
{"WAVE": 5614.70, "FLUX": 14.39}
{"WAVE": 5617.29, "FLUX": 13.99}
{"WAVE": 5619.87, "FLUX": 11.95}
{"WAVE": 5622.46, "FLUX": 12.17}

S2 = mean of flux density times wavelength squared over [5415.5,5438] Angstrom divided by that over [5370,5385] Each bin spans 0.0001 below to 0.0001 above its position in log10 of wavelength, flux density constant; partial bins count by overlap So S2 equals 1.13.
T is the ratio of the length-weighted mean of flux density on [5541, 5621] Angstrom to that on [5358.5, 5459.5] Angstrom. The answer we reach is 2.2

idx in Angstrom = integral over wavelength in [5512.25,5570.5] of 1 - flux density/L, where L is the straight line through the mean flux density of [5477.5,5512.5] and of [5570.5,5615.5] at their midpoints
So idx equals 9.3 Angstrom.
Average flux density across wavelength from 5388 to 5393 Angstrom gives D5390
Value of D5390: 4.35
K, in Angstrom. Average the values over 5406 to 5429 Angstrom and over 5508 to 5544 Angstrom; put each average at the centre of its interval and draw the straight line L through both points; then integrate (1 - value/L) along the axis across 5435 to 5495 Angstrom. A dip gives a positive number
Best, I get 4.87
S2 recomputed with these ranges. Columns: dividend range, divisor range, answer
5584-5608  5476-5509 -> 2.28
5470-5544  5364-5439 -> 1.33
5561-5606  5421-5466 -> 2.28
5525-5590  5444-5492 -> 1.66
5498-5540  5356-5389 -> 1.45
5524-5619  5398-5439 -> 2.12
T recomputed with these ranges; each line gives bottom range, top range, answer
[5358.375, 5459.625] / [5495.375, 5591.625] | 1.61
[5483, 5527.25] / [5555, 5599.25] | 1.69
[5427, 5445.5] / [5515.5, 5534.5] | 1.28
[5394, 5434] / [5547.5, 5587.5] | 1.84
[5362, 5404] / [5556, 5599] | 2.20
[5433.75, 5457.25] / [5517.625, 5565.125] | 1.45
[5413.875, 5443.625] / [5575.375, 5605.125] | 2.34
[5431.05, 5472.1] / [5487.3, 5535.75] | 1.23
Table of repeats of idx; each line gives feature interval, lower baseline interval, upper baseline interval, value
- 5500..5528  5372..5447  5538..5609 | 6.00 Angstrom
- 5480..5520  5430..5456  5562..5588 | 6.18 Angstrom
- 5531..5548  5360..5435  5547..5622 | 4.21 Angstrom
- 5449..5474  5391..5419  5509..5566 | 2.81 Angstrom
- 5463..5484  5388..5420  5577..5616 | 6.23 Angstrom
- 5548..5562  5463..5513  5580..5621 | 2.68 Angstrom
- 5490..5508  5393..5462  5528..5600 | 3.29 Angstrom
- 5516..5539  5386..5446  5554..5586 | 4.15 Angstrom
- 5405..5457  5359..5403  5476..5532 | 1.90 Angstrom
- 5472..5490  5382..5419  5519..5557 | 1.94 Angstrom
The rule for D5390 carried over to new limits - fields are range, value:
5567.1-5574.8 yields 8.62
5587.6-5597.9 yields 11.8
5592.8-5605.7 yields 12.4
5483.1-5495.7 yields 5.34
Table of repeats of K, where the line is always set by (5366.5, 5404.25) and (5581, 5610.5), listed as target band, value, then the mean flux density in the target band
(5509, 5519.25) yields 3.1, 6.18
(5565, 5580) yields 2.8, 8.89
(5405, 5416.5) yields 1.2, 4.72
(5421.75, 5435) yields 2.4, 4.8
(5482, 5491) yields 3.0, 5.25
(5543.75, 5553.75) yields 2.9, 7.16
